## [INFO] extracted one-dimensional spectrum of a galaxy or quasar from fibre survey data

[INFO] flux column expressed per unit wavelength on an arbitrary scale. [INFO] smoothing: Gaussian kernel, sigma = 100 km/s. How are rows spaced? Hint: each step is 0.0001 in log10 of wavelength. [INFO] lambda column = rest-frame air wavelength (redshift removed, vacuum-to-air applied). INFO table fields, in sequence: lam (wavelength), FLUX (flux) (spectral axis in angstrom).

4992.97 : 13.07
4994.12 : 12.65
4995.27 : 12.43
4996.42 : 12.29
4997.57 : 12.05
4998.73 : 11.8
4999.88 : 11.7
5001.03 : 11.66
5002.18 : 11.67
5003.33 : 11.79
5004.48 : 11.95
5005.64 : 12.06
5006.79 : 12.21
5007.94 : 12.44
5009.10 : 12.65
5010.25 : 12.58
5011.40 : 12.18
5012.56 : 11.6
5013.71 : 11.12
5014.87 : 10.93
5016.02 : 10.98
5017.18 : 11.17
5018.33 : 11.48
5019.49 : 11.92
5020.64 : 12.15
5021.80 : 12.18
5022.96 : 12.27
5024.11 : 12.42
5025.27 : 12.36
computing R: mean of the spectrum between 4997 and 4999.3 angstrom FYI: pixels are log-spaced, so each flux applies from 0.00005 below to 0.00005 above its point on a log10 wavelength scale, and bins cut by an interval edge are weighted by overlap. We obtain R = 11.9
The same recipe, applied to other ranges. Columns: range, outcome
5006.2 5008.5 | 12.4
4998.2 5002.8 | 11.7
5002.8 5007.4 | 12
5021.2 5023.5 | 12.2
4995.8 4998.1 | 12.2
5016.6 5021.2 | 11.7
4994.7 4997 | 12.4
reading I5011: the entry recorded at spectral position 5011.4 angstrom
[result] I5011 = 12.18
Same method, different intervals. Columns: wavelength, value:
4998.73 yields 11.8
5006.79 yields 12.21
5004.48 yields 11.95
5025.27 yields 12.36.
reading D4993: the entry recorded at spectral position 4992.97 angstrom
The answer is 13.07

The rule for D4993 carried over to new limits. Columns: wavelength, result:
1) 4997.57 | 12.05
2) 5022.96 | 12.27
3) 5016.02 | 10.98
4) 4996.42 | 12.29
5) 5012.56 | 11.6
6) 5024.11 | 12.42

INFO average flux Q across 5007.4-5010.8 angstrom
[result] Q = 12.5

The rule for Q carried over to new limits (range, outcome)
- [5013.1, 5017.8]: 11.1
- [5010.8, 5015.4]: 11.5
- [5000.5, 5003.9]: 11.7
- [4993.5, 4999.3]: 12.2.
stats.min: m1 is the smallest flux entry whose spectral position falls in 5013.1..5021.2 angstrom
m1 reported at 10.93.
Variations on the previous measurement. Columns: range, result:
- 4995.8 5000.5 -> 11.7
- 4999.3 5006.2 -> 11.66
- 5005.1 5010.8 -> 12.06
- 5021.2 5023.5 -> 12.18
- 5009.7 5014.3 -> 11.12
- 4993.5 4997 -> 12.29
